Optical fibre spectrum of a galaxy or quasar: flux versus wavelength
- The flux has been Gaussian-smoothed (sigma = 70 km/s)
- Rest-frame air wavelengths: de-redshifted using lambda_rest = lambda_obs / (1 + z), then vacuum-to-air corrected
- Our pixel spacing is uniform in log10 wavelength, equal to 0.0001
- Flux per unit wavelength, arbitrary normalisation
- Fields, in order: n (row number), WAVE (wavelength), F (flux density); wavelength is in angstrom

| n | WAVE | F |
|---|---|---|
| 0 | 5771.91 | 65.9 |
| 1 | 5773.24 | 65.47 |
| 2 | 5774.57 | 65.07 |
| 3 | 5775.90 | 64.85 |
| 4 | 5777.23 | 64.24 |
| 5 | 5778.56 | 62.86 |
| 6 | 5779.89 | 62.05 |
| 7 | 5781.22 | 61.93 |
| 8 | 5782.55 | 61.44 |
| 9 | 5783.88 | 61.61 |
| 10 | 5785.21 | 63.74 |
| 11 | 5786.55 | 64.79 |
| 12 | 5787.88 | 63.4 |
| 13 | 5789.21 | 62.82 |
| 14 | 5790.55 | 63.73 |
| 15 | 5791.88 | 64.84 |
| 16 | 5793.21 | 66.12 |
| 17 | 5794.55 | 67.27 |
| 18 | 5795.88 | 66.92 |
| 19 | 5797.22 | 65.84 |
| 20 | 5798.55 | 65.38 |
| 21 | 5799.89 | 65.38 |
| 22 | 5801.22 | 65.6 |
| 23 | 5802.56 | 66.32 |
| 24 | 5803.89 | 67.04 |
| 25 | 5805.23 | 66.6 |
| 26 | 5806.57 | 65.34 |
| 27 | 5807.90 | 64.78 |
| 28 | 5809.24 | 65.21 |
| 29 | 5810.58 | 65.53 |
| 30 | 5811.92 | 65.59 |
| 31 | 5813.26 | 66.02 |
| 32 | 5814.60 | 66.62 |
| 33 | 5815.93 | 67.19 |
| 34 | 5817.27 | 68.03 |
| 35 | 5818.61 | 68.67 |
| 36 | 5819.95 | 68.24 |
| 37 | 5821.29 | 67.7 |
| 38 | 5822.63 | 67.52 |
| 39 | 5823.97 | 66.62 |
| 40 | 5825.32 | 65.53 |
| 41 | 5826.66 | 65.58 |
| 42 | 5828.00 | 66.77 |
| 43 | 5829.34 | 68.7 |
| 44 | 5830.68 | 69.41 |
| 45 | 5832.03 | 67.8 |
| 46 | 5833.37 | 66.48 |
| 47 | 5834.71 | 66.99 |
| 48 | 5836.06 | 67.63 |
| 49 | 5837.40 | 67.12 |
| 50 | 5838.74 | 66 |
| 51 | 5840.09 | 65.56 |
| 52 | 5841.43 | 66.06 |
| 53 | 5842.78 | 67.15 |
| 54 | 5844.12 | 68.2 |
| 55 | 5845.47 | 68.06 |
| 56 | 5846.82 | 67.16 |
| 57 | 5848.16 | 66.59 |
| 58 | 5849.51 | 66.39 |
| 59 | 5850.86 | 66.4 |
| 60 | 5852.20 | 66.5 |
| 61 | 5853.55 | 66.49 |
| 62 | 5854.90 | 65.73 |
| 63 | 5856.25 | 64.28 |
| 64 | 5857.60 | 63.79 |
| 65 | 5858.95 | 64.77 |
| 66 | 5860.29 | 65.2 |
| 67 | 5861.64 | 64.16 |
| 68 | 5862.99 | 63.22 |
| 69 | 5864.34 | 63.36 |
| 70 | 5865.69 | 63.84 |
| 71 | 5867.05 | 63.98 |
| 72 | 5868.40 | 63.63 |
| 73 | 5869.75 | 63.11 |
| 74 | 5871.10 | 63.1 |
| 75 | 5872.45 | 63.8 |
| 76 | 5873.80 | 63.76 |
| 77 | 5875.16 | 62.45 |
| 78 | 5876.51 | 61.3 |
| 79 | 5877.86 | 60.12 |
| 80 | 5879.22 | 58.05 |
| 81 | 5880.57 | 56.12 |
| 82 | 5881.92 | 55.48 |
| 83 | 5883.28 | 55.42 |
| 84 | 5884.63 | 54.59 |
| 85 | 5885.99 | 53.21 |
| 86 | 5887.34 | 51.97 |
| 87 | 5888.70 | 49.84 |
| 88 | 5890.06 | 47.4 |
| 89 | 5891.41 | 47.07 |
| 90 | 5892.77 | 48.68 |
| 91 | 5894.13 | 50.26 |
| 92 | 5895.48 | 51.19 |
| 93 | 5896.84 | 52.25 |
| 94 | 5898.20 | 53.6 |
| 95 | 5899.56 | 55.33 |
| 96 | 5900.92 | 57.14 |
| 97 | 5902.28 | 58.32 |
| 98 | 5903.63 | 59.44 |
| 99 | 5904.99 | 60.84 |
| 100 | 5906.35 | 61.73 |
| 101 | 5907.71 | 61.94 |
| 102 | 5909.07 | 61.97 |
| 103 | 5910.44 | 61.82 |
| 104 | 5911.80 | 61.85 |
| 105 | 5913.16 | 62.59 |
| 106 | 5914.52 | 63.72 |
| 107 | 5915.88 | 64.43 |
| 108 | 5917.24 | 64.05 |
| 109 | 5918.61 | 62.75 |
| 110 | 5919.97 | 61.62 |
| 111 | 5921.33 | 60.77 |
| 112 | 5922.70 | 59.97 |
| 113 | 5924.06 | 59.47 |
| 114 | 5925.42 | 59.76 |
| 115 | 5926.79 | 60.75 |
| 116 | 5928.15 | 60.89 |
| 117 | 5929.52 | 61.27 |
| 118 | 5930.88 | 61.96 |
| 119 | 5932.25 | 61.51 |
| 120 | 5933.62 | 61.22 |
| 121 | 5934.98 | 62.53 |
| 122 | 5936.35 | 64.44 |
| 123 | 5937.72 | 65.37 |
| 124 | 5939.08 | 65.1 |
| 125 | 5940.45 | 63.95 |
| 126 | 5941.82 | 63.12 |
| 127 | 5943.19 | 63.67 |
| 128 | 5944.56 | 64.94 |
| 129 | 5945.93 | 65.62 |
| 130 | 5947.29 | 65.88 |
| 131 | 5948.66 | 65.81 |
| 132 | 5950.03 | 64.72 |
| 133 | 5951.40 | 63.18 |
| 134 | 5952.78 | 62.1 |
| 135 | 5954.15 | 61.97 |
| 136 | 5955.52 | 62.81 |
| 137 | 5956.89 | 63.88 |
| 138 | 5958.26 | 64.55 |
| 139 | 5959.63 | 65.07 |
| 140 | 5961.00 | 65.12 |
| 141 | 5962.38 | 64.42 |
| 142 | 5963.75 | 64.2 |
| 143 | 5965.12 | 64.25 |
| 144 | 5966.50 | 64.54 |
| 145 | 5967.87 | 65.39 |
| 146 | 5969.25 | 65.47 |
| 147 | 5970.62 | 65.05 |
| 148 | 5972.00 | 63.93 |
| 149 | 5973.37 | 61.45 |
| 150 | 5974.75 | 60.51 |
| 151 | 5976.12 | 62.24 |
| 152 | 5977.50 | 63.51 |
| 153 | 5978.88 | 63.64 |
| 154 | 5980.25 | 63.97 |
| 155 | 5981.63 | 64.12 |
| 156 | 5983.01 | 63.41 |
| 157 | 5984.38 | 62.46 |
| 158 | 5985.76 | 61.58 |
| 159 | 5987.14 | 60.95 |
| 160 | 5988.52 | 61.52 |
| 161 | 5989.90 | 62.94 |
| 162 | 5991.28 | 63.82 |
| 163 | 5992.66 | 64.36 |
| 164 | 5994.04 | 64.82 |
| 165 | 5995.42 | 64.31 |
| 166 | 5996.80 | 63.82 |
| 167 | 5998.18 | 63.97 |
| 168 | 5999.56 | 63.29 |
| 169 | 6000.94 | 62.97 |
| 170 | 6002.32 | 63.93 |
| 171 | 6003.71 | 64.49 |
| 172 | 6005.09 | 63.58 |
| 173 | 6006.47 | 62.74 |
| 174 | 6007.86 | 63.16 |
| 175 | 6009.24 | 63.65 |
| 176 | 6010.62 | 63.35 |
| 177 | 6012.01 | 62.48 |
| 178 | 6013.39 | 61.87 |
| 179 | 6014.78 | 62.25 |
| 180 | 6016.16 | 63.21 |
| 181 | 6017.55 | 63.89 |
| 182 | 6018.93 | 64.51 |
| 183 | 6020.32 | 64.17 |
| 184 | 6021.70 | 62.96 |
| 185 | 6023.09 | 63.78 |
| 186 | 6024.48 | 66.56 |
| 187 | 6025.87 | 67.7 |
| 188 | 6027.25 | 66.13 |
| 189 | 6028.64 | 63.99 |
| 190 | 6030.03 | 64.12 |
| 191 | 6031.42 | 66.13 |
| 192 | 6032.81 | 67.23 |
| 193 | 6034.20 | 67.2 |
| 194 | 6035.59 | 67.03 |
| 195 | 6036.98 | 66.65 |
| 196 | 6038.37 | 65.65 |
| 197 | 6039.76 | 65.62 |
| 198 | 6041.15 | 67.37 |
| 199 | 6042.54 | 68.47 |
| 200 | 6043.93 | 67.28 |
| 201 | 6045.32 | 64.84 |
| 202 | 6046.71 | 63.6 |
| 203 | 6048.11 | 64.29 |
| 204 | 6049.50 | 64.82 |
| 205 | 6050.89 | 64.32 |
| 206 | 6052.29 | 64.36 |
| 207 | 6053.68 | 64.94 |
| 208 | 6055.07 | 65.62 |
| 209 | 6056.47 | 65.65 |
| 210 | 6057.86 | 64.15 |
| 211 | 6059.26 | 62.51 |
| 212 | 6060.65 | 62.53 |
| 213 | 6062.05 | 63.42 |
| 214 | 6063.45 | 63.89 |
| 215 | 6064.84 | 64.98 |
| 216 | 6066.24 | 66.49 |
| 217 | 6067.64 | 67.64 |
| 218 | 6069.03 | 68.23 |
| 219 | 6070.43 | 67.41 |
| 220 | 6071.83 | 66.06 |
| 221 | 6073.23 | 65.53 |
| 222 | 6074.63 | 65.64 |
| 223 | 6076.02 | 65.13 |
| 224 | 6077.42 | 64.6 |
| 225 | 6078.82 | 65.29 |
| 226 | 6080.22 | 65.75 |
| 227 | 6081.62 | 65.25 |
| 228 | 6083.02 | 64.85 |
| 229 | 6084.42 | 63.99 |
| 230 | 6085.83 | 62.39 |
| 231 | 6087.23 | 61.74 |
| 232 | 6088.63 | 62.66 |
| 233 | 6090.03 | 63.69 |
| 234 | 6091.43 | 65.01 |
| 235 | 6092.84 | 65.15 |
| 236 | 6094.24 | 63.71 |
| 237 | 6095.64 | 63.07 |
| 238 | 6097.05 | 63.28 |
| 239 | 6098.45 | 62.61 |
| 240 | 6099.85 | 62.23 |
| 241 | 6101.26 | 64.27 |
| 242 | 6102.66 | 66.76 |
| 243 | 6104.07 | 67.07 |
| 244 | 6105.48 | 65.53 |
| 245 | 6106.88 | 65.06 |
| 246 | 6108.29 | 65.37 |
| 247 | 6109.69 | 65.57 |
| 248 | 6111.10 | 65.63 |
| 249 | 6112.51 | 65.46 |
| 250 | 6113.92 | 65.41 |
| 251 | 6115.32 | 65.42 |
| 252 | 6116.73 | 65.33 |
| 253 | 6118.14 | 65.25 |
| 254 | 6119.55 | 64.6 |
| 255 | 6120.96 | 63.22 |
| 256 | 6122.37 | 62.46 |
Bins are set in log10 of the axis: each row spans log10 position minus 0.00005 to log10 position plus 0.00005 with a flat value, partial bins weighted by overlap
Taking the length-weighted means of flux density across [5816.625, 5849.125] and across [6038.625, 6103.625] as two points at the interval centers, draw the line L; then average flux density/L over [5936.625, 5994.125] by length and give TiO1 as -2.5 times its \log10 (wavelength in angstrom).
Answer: 0.035 mag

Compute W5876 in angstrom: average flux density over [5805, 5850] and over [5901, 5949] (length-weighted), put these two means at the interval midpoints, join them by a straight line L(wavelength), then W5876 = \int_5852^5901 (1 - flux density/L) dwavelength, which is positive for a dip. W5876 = 4.5 angstrom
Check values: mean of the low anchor 66.9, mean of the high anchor 62.4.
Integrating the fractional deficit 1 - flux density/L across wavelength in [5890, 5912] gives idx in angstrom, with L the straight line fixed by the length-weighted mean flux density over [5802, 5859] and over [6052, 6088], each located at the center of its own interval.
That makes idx 3.4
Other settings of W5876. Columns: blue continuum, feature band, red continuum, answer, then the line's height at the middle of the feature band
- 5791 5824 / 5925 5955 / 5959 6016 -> 0.5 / 64.2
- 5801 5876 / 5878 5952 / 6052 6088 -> 6.9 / 65.6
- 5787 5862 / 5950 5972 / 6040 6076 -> 0.5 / 65.7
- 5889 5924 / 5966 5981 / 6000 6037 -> -0.4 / 61.8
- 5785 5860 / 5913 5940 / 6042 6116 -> 1.4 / 65.7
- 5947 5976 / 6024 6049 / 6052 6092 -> -0.6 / 64.5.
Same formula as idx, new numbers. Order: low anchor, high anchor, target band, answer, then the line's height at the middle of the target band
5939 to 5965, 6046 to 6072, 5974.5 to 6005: 0.57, 64.5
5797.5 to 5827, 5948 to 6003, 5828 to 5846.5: -0.37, 66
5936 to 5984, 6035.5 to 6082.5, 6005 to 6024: 0.44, 64.8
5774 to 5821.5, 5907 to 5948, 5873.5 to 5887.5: 1.33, 63.6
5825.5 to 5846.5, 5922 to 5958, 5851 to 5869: 0.43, 66.2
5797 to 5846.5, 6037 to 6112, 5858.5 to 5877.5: 0.84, 66.4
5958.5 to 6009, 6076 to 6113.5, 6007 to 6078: -1.09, 64.1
